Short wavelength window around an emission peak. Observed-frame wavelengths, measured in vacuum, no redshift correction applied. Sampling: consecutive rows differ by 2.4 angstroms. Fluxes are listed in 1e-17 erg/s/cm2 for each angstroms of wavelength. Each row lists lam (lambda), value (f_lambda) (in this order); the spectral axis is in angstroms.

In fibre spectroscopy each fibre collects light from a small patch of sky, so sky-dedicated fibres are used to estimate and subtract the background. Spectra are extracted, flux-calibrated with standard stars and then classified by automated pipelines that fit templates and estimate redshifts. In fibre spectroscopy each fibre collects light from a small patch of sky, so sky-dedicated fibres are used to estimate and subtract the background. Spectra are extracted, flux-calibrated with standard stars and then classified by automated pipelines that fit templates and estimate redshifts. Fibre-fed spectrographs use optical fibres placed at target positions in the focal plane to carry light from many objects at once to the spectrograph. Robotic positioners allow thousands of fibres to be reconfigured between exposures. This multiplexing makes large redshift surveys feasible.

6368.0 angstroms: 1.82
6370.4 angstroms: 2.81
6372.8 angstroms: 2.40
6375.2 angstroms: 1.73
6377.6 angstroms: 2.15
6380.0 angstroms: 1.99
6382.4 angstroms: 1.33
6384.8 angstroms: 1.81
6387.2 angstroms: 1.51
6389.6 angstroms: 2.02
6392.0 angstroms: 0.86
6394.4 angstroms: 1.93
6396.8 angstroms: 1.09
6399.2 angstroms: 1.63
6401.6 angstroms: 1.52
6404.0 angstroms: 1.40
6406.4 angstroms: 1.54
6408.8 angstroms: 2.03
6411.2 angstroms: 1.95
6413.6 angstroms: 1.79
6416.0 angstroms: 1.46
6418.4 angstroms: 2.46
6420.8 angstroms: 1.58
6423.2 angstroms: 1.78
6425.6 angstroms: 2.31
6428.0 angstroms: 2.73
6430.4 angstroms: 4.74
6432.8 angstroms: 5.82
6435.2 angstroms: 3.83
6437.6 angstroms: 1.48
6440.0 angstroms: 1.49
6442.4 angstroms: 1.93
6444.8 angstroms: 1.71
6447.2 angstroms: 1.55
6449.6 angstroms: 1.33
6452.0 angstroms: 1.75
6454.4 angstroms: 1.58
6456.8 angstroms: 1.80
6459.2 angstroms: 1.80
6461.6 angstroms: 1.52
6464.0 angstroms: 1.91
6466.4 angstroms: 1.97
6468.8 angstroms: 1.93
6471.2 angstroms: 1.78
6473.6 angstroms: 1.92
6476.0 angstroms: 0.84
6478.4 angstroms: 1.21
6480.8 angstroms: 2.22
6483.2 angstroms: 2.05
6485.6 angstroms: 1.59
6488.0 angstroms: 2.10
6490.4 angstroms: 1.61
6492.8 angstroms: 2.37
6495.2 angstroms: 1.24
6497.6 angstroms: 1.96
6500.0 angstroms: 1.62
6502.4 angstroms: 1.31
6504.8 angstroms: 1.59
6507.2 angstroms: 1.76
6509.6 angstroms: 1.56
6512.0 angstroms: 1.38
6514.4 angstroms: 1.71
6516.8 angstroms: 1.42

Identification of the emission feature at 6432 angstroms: [O III] 5007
